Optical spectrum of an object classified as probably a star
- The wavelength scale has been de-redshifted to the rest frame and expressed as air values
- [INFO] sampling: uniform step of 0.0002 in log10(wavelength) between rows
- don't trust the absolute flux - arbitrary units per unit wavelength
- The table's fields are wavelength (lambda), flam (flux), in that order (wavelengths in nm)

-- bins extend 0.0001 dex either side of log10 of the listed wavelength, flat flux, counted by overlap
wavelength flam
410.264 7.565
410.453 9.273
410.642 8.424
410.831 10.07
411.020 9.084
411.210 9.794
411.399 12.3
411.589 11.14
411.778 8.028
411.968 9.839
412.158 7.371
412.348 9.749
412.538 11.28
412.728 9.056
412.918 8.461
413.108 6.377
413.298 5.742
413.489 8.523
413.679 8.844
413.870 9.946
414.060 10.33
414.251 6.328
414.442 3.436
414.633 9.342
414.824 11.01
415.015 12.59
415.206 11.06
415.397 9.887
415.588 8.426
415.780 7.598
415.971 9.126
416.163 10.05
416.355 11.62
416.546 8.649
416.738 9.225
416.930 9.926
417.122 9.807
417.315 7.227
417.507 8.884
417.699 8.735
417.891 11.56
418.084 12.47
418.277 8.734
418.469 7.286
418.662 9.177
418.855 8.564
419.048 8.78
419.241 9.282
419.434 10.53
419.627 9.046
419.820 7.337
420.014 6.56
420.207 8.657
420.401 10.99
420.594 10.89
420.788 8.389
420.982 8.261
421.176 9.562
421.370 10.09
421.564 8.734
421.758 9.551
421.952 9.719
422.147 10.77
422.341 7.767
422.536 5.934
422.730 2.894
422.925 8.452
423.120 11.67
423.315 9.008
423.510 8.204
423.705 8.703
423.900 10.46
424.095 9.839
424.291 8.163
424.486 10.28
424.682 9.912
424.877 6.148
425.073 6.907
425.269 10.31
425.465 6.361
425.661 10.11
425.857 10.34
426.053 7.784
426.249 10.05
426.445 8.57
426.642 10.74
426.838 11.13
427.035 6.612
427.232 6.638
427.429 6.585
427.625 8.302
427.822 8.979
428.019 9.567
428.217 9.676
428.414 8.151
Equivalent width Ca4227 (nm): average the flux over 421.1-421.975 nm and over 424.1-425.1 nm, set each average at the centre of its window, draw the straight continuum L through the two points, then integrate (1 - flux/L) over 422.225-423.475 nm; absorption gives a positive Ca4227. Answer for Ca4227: 0.19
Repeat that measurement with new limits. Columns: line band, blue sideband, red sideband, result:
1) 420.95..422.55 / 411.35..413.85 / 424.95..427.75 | -0.075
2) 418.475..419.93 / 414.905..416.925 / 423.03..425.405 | 0.107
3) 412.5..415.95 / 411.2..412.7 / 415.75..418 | 0.330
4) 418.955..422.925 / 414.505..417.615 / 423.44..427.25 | 0.239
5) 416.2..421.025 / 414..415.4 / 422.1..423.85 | -0.306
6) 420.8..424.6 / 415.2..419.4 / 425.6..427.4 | 0.123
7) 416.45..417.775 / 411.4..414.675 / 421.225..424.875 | -0.040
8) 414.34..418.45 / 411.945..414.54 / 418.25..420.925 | -0.443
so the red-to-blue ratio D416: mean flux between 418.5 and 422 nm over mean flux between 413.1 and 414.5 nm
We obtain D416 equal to 1.2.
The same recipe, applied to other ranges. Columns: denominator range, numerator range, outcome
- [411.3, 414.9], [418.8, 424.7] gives 1.02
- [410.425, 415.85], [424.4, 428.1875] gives 0.96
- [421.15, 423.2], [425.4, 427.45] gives 1.02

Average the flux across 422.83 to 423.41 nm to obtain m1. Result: 9.71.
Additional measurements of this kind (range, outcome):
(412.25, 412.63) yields 10.5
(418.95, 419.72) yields 9.41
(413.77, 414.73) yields 7.88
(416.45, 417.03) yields 9.28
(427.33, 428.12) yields 8.36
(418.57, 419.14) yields 8.83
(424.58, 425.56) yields 7.94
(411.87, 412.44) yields 8.97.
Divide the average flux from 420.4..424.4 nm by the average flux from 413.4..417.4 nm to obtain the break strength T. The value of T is 0.97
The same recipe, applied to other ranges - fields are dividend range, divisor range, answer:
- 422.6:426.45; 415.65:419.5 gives 0.93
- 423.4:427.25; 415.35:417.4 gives 0.97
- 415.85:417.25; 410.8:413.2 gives 1.03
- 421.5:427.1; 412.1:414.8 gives 1.06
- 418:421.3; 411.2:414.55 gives 1.05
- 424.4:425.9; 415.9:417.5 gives 0.93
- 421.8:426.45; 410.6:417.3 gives 0.95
